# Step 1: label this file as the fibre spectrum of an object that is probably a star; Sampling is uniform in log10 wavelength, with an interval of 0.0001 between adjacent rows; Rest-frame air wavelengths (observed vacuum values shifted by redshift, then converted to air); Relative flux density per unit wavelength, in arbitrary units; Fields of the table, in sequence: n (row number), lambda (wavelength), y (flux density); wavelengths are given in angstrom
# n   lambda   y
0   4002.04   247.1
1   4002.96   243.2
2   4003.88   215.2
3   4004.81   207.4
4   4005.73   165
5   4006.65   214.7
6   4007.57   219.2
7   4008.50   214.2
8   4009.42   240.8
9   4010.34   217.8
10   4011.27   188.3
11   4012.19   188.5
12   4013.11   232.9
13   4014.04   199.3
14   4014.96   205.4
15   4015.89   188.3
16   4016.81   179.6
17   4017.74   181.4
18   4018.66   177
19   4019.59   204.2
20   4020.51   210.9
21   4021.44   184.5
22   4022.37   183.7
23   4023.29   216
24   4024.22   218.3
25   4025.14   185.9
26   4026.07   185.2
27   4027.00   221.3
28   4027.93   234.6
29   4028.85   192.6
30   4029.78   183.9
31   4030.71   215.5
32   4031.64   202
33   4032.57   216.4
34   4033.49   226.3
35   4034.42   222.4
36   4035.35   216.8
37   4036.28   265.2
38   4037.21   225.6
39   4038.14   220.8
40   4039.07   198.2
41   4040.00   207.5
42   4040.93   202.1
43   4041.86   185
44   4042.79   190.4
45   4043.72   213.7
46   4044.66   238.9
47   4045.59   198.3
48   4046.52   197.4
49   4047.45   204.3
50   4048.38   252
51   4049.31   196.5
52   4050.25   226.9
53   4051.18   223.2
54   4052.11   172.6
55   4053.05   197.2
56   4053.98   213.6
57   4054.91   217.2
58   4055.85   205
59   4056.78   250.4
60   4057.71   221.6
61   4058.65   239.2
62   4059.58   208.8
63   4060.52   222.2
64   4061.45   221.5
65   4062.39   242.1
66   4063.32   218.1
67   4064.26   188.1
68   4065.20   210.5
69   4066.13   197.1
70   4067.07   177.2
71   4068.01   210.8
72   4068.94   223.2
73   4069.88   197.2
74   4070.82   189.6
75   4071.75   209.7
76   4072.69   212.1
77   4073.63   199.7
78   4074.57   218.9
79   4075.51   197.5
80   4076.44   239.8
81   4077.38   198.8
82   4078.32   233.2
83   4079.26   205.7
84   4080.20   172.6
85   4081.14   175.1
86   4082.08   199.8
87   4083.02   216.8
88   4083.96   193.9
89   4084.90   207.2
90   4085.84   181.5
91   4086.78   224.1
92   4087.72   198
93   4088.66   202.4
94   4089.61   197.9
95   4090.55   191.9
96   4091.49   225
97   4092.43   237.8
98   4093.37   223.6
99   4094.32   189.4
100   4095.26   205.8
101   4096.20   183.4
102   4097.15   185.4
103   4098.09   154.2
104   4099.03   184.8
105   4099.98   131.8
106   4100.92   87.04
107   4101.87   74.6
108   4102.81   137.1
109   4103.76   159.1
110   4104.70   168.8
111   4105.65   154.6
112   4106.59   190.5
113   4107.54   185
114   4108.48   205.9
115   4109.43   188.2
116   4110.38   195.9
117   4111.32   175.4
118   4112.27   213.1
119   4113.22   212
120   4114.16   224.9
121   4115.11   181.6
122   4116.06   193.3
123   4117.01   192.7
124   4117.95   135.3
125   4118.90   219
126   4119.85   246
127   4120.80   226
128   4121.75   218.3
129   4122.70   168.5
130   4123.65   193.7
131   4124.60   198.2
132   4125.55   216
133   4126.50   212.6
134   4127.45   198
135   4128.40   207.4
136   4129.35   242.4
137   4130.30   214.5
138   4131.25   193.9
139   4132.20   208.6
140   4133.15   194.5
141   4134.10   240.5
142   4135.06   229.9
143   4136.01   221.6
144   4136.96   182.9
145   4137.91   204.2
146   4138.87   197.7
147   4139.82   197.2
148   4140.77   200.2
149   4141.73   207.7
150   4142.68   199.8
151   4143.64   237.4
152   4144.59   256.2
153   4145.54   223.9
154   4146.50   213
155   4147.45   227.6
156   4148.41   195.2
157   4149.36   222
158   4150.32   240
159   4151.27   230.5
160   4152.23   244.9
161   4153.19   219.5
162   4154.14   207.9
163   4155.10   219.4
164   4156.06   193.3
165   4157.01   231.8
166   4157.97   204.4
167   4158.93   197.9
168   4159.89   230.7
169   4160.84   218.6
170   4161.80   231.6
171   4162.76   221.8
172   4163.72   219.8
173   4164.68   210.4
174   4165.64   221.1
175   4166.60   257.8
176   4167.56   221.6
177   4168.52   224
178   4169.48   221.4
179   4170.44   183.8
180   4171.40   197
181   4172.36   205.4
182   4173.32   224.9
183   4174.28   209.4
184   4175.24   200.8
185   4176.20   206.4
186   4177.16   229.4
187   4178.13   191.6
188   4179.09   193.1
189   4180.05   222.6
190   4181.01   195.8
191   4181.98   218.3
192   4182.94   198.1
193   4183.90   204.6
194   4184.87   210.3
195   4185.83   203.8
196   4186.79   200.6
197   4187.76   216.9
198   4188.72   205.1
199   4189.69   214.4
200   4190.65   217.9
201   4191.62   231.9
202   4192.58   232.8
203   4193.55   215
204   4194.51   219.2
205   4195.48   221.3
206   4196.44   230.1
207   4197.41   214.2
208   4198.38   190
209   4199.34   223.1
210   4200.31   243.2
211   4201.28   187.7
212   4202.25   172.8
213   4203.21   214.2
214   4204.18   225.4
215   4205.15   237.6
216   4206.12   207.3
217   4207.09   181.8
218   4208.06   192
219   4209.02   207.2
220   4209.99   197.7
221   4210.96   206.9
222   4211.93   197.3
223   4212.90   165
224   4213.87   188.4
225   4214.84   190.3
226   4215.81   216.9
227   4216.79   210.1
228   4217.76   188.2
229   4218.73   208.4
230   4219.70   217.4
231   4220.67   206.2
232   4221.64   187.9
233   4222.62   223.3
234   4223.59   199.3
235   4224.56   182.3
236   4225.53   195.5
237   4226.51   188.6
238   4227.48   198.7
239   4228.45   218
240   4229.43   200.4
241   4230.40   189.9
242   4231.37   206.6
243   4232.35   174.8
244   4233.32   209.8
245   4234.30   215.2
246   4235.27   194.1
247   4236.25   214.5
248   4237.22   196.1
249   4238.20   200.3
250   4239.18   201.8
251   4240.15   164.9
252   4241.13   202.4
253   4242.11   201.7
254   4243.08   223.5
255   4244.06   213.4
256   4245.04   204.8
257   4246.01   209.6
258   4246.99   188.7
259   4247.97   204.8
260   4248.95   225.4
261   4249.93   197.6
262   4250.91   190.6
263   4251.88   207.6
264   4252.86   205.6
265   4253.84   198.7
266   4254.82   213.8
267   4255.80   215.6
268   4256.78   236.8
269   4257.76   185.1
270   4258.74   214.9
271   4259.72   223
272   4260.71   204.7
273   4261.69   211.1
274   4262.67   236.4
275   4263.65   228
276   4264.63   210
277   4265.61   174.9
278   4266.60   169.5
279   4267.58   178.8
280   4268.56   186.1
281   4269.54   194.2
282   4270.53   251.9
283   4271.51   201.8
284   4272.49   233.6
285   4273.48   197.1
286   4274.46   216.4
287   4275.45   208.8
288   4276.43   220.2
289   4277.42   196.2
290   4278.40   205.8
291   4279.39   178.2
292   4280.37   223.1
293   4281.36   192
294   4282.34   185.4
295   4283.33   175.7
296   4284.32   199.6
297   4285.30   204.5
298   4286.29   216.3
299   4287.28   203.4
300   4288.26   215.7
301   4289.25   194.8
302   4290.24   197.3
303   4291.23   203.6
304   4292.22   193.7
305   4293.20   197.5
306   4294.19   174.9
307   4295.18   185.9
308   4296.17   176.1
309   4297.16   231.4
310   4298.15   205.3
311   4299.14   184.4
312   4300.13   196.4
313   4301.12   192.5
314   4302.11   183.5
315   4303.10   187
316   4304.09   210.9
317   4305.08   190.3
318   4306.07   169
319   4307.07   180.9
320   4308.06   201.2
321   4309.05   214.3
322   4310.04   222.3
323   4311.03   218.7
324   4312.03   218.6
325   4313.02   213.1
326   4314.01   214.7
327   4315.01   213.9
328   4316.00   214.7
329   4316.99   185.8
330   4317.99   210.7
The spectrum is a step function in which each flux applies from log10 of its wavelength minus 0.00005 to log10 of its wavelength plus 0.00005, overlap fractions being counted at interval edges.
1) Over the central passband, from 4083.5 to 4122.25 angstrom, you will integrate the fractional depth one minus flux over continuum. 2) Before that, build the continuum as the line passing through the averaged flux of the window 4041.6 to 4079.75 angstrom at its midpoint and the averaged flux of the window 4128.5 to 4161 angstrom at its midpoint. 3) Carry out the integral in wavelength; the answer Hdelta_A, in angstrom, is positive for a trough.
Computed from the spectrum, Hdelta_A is 4.7 angstrom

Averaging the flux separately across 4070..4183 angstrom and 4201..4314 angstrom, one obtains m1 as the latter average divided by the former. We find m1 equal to 0.99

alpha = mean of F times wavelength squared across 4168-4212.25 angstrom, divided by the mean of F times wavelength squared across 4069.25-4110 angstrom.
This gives 1.2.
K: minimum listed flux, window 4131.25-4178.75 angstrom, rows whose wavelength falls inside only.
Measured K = 182.9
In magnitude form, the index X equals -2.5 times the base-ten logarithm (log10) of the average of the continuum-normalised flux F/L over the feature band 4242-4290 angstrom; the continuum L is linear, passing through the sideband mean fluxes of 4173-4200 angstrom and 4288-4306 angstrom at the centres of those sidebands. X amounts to -0.03 mag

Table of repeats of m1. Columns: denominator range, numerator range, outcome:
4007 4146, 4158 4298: 1.01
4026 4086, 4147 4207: 1.02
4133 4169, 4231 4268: 0.93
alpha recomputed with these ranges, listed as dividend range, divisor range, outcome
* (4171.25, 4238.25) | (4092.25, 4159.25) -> 1.07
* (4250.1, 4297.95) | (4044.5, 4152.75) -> 1.09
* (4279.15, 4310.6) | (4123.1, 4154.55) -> 0.99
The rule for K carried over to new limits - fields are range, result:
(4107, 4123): 135.3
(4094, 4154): 74.6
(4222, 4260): 164.9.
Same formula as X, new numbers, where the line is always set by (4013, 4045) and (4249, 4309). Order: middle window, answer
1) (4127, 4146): -0.046 mag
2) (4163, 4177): -0.060 mag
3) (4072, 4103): 0.077 mag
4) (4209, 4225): 0.017 mag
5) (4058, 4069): -0.039 mag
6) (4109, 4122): 0.017 mag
